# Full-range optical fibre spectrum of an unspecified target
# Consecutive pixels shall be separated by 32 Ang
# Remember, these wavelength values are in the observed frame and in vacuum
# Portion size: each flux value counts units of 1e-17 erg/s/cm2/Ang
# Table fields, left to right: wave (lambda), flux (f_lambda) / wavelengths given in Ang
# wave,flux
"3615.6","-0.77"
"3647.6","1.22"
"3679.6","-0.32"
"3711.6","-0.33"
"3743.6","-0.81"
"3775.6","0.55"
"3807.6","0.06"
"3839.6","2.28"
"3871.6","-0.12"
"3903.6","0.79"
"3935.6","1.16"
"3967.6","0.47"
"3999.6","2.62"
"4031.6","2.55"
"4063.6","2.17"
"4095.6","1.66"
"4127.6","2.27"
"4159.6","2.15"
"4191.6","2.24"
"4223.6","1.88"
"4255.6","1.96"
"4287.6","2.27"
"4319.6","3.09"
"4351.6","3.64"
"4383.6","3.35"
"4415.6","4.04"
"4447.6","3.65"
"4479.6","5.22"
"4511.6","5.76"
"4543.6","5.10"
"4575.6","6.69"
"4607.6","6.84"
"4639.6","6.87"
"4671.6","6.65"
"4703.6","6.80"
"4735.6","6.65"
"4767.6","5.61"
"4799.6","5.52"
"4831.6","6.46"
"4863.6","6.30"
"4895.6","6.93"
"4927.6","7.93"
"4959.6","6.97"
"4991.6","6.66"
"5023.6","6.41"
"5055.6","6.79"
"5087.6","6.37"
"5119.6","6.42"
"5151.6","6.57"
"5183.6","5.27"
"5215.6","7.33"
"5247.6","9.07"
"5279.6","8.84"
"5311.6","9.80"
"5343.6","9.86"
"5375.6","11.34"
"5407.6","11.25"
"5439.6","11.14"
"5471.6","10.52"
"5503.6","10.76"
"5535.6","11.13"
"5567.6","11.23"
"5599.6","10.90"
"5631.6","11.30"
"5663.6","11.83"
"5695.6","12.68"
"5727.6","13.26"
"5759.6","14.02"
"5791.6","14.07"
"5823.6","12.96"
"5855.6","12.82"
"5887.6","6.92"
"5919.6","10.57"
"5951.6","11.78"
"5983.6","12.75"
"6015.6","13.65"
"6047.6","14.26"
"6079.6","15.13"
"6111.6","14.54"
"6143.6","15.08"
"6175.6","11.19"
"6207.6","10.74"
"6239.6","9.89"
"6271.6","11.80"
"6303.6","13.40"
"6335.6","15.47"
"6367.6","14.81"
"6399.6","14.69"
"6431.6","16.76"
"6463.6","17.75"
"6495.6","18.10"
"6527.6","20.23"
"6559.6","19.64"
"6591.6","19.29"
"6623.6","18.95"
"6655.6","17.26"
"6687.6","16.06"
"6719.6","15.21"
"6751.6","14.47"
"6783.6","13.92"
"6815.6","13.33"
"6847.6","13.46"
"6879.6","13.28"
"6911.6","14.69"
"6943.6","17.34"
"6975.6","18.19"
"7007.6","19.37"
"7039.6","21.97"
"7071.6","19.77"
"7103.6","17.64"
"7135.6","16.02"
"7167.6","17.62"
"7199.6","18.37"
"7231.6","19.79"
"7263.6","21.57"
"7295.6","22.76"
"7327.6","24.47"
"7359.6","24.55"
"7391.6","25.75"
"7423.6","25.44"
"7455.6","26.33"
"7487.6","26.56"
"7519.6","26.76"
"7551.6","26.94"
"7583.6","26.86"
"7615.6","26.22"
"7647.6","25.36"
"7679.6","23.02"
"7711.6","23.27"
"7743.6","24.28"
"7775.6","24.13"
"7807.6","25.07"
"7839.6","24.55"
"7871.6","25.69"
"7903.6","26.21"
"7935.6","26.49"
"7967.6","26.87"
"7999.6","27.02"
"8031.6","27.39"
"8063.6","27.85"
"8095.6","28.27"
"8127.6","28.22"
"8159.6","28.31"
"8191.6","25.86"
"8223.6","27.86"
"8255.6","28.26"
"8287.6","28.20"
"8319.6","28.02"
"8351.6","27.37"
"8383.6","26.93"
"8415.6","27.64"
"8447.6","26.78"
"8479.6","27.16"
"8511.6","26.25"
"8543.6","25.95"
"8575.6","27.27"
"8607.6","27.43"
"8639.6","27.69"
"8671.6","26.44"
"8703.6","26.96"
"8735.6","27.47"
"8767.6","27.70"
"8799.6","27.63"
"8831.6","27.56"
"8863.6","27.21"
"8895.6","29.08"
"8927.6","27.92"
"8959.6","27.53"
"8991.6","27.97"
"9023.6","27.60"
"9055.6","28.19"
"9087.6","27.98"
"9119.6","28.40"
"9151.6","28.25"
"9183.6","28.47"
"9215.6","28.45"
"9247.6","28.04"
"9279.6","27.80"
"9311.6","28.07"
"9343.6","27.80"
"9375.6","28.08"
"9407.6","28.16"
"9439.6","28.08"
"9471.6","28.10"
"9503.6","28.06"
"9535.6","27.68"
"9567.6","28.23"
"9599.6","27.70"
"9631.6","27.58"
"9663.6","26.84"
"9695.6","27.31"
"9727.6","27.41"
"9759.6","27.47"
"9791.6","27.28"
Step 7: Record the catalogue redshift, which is 0.00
